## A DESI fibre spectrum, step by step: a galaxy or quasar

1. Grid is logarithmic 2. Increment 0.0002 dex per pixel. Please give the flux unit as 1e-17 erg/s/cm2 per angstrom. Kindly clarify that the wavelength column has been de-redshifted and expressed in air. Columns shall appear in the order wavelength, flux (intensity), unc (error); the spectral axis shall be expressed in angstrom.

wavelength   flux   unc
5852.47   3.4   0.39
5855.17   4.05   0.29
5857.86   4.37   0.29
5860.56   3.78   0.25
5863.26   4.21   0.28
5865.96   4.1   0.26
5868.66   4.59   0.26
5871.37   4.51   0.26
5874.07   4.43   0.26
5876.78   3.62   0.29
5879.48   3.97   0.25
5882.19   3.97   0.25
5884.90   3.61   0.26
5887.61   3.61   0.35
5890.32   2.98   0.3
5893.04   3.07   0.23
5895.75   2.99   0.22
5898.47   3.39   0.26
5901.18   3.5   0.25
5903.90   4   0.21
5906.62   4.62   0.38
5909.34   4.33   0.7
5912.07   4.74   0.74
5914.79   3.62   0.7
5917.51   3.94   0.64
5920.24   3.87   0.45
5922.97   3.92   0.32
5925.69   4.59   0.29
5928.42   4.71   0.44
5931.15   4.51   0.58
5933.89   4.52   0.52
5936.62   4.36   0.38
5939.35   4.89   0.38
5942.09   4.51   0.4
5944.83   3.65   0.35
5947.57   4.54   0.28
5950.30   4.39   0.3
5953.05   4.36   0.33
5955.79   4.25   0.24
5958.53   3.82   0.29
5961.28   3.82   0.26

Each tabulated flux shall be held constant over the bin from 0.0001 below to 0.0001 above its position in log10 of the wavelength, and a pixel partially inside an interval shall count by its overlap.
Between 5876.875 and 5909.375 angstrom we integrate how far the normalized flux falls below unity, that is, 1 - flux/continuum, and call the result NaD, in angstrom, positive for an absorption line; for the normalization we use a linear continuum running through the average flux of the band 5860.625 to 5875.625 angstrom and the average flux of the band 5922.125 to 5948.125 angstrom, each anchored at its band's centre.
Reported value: 5.3 angstrom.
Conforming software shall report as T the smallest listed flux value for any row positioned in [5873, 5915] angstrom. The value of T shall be 2.98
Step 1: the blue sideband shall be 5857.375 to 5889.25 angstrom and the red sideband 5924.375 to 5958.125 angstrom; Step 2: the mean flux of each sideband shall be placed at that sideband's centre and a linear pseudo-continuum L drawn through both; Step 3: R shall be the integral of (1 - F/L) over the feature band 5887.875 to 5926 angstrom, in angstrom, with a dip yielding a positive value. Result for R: 3.9 angstrom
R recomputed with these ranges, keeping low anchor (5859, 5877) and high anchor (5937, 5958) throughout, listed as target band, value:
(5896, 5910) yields 1.3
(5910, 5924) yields 0.8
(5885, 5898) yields 3.2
